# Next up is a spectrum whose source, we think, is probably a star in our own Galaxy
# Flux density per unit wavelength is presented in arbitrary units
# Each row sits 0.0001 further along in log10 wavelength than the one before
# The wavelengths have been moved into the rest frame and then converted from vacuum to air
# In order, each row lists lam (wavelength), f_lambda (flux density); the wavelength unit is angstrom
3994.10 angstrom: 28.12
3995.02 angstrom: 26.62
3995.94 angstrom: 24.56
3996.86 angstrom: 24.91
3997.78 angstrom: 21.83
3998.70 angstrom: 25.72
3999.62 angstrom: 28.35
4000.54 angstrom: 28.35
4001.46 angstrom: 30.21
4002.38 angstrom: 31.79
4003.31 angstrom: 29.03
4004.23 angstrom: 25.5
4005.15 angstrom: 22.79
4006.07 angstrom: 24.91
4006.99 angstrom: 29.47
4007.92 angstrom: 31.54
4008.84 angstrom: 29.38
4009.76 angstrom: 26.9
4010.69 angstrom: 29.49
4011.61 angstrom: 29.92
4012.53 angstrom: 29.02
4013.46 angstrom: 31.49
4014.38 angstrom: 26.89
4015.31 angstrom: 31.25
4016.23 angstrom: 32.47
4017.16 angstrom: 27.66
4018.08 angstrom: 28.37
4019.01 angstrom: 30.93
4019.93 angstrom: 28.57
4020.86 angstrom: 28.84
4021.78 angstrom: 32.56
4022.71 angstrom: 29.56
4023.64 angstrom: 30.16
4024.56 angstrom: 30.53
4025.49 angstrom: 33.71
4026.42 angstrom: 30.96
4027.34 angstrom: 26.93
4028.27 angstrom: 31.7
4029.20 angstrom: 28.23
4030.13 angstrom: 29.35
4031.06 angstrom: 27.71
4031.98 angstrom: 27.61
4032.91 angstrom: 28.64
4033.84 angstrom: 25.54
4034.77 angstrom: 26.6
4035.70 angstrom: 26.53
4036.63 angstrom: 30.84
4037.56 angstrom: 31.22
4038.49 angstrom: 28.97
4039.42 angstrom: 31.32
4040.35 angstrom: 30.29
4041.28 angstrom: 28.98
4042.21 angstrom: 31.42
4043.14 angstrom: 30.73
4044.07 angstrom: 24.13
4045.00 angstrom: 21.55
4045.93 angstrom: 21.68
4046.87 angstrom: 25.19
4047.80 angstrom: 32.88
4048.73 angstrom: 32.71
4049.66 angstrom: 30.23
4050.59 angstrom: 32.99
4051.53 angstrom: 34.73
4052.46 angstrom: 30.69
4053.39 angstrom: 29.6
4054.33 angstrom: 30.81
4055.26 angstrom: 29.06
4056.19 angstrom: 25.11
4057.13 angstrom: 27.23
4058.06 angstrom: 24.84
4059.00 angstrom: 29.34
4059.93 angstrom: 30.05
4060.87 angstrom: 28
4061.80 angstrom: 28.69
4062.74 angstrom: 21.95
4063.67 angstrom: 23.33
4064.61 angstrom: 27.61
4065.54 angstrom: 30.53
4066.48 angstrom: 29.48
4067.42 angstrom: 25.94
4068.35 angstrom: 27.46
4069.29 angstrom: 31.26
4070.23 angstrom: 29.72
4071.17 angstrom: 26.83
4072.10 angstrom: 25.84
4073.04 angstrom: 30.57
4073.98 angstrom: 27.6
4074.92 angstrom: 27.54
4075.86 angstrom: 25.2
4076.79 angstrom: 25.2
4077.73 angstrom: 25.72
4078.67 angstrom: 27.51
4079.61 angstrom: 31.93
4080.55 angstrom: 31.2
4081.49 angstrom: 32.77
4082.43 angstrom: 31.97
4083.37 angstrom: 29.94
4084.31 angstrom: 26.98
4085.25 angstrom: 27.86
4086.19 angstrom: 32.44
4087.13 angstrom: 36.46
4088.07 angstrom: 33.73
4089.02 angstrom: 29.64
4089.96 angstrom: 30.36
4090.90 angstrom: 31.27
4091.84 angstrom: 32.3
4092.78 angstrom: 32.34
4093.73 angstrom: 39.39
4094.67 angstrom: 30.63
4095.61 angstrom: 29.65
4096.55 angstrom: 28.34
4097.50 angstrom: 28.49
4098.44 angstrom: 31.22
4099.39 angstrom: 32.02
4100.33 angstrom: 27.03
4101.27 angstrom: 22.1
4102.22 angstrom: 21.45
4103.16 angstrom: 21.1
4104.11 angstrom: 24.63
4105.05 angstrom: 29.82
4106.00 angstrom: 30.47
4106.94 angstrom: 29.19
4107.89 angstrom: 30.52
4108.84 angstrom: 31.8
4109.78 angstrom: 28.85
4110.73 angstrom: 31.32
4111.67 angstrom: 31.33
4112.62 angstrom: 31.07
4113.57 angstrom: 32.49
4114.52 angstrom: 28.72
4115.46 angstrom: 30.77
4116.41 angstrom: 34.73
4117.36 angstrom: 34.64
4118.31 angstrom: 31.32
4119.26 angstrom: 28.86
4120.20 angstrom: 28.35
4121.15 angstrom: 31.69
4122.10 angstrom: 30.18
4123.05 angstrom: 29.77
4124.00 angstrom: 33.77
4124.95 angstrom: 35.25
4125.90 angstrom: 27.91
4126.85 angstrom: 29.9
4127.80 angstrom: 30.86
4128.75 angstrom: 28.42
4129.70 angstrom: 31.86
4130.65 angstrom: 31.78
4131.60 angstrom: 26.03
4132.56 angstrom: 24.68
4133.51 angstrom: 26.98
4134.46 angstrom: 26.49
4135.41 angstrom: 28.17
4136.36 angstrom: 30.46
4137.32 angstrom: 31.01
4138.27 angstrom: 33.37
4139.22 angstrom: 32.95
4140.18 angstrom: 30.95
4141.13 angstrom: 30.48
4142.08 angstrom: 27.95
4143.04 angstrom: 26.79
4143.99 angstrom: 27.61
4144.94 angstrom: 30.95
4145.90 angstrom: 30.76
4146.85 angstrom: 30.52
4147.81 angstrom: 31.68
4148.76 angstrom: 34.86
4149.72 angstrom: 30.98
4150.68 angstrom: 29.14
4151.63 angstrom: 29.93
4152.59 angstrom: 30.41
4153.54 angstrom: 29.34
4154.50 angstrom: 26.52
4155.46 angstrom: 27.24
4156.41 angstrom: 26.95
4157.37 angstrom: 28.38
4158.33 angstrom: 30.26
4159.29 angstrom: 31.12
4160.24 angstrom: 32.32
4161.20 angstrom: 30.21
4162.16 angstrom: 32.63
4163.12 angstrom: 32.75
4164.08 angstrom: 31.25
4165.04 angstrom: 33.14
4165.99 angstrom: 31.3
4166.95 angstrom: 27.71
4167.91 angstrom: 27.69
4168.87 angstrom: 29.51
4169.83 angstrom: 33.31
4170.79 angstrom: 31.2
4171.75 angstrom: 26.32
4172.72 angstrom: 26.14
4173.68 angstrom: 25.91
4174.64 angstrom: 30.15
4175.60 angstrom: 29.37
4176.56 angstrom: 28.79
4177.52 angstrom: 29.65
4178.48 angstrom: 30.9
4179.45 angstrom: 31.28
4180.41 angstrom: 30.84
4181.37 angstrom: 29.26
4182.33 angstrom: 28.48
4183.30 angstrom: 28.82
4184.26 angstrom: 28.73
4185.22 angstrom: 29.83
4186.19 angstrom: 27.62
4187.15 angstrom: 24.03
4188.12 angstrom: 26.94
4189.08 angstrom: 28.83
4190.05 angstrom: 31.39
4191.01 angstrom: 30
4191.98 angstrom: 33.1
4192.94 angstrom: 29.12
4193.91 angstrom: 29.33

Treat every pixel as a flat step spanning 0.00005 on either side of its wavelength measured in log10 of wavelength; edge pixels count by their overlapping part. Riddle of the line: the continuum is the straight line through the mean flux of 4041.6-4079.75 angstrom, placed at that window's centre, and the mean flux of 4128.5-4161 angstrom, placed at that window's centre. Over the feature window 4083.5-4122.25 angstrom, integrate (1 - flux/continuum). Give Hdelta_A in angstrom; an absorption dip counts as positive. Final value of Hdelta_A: -1.7 angstrom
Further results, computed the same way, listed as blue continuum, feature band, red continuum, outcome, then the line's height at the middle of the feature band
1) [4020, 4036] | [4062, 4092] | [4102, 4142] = 0.6 angstrom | 29.5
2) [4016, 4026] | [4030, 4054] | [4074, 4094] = 1.1 angstrom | 30.3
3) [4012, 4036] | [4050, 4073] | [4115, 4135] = 0.9 angstrom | 29.6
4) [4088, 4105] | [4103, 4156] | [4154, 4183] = -1.2 angstrom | 29.4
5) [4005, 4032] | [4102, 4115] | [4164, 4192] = 0.2 angstrom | 29.3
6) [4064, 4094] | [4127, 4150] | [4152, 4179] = -0.1 angstrom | 29.7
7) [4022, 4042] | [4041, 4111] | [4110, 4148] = 2.0 angstrom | 29.8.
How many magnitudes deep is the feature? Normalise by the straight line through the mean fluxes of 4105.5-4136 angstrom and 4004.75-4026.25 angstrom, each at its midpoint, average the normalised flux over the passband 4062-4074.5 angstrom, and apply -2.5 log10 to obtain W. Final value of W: 0.09 mag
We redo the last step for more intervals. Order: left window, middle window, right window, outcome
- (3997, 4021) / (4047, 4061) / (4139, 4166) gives -0.03 mag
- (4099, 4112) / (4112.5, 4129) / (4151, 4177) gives -0.10 mag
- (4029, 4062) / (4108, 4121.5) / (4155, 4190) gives -0.07 mag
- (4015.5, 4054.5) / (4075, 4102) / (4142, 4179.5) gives -0.02 mag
